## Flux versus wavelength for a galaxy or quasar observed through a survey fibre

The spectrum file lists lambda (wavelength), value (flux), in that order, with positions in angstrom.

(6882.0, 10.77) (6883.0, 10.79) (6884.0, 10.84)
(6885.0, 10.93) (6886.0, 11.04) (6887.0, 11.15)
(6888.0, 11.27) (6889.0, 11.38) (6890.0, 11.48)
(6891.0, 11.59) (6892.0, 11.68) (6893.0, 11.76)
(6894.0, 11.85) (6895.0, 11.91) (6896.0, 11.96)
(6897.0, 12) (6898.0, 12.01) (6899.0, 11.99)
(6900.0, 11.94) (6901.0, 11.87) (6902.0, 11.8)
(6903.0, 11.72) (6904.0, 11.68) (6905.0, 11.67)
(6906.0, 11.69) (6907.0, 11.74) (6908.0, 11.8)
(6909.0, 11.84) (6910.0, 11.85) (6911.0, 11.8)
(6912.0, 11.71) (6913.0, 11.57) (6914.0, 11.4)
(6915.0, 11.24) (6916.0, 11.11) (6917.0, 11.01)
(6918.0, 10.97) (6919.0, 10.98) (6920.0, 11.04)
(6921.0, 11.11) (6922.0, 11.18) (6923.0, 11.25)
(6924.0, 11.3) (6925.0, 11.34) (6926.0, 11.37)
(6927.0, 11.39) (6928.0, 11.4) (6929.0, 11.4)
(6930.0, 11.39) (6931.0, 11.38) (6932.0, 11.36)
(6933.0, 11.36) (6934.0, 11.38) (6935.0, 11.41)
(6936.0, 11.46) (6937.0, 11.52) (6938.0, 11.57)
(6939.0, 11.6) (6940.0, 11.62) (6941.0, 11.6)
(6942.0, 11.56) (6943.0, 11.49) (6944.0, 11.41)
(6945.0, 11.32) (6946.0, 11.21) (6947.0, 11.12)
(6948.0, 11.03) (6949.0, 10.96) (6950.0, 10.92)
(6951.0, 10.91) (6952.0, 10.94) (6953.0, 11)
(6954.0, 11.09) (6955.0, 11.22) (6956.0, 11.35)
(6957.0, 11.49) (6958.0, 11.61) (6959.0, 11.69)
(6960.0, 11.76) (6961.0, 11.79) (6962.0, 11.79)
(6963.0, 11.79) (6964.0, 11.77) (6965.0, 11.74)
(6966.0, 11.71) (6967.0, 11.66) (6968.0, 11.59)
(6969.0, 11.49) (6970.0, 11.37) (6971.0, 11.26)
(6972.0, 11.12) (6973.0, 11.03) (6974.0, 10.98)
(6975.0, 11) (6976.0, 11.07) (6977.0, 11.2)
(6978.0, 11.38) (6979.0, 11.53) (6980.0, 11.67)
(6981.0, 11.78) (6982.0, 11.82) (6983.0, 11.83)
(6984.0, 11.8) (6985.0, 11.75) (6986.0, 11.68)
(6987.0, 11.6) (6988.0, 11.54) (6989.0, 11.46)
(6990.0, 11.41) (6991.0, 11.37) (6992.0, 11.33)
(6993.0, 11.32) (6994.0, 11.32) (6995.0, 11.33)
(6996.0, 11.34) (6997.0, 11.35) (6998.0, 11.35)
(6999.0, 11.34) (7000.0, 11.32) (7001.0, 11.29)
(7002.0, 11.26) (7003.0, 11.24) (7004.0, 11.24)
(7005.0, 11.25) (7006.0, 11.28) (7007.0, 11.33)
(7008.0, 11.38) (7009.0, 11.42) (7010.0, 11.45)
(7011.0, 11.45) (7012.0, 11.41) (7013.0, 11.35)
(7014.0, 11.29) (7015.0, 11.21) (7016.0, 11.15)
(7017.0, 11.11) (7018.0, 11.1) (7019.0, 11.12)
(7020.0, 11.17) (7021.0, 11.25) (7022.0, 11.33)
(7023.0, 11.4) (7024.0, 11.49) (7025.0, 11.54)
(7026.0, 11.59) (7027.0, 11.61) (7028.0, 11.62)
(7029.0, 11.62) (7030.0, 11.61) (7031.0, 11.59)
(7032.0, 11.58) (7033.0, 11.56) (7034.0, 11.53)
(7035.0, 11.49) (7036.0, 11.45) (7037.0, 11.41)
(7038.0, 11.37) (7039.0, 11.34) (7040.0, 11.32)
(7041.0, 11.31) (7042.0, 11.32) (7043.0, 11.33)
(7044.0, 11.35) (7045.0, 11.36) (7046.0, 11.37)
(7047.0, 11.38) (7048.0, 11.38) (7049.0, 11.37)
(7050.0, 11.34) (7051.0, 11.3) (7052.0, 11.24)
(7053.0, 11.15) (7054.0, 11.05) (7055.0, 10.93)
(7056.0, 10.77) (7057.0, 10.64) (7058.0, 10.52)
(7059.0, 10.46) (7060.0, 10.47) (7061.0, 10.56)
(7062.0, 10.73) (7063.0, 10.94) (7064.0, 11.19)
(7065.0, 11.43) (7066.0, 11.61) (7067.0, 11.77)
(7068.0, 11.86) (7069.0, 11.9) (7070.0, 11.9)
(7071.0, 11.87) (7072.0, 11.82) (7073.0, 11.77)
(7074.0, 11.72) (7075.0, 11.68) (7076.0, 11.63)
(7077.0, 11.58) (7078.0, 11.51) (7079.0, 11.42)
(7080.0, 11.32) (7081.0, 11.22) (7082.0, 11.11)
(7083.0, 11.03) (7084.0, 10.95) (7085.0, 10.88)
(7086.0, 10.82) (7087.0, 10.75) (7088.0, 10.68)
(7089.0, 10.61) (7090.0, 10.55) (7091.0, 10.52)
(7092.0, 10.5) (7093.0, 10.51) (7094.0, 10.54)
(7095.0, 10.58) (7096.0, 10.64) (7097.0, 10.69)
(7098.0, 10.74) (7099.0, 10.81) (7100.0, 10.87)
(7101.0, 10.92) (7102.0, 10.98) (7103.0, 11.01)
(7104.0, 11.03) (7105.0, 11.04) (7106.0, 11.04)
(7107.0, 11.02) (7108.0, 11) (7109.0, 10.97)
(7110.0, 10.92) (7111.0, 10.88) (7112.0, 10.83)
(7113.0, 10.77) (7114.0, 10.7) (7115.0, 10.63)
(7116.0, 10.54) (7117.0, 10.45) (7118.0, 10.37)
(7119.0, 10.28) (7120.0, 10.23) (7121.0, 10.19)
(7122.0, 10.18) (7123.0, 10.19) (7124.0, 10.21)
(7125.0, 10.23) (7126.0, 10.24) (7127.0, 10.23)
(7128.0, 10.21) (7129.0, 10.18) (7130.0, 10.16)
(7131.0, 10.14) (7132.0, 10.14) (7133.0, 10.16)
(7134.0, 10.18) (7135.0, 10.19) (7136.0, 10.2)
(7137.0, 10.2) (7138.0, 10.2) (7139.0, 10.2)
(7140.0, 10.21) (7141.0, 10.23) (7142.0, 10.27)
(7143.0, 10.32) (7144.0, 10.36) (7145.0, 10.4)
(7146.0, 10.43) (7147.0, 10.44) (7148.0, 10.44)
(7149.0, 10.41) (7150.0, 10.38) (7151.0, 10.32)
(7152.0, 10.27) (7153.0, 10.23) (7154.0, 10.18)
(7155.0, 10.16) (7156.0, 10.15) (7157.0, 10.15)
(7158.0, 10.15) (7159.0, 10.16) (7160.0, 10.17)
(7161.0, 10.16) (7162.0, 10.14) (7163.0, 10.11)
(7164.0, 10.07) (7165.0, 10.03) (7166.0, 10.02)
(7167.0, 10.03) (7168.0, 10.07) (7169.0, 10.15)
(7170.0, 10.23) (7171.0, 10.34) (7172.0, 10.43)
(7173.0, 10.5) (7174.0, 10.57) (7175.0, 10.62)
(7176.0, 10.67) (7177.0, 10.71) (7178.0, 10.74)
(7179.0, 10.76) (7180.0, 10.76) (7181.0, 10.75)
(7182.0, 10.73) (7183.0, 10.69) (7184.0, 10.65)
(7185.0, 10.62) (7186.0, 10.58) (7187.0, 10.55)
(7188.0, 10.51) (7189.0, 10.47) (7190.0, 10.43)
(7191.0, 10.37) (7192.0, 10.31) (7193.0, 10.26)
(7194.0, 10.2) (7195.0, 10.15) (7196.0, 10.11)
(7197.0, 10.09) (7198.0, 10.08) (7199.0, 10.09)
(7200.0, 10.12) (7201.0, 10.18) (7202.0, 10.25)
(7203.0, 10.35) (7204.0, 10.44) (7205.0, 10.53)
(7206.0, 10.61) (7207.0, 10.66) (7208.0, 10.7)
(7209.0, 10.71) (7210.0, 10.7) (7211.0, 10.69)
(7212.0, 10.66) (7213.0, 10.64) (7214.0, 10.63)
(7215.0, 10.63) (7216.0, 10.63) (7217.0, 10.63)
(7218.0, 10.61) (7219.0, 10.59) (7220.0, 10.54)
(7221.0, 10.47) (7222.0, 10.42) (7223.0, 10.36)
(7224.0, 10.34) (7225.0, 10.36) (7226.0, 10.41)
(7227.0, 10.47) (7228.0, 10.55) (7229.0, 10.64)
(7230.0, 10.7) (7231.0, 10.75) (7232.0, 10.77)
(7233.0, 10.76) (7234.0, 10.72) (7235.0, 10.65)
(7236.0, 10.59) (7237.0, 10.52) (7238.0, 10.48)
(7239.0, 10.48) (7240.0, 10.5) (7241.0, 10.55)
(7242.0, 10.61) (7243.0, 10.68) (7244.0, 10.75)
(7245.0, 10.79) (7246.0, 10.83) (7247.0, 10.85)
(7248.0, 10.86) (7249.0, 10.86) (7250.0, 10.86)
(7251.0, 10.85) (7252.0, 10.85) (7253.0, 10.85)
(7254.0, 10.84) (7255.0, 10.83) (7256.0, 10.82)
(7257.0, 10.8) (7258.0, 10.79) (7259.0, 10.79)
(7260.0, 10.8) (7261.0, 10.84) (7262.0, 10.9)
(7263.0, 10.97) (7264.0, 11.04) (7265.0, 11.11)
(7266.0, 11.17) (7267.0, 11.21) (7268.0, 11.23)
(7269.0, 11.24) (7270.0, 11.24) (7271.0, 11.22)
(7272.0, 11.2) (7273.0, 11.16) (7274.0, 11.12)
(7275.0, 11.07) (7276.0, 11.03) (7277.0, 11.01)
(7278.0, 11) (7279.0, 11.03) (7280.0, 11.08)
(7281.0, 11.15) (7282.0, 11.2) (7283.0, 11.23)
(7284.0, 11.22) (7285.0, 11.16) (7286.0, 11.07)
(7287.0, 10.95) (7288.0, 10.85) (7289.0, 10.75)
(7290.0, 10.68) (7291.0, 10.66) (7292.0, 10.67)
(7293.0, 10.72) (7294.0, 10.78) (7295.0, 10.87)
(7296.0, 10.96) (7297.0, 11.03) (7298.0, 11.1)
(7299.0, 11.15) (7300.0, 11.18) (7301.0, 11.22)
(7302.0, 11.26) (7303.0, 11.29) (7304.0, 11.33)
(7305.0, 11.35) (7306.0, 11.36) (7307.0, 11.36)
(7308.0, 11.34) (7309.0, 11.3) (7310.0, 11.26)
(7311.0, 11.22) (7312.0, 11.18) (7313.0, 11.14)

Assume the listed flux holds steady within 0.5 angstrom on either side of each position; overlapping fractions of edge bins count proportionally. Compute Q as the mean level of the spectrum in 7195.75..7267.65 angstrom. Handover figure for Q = 10.6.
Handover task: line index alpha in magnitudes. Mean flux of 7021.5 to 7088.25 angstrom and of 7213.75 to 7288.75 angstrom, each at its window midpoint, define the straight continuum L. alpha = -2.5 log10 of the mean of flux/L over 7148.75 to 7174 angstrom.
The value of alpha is 0.09 mag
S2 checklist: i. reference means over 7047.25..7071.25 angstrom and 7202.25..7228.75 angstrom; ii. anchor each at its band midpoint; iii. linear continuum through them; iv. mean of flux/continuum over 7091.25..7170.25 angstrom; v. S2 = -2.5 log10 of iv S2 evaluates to 0.05 mag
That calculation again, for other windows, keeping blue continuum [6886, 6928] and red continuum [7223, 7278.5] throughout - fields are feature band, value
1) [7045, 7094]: 0.004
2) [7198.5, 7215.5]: 0.041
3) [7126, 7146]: 0.085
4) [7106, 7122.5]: 0.047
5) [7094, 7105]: 0.031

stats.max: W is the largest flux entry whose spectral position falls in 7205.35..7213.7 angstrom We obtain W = 10.71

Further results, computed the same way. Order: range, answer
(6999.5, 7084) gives 11.9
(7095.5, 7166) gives 11.04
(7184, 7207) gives 10.66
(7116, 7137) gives 10.54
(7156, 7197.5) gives 10.76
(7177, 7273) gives 11.24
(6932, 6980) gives 11.79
